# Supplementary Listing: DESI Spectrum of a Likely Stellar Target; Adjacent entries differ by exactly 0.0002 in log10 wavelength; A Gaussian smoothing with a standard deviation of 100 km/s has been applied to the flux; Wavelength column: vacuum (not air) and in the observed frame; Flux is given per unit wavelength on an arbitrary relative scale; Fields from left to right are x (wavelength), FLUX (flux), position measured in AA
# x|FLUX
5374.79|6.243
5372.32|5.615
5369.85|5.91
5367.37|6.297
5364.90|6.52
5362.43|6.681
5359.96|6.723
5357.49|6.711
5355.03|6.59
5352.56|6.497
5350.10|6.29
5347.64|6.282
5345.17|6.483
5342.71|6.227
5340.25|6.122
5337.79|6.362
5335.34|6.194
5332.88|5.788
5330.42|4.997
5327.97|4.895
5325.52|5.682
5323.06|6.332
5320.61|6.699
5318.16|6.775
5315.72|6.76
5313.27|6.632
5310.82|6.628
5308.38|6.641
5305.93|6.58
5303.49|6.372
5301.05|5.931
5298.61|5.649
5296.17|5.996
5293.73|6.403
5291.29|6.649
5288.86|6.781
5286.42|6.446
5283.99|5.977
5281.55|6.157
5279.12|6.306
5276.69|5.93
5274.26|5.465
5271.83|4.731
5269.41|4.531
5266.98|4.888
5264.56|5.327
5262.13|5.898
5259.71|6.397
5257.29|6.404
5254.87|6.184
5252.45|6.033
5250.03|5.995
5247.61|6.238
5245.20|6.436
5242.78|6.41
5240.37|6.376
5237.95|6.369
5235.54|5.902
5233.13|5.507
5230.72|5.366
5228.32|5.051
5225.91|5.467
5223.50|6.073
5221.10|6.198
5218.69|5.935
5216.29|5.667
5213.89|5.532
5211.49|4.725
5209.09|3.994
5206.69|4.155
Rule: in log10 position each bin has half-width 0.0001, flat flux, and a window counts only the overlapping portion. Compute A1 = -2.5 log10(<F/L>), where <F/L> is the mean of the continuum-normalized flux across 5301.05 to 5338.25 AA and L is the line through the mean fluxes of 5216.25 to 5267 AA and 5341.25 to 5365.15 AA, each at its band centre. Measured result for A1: 0.02 mag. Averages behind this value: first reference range 5.94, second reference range 6.5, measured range 6.21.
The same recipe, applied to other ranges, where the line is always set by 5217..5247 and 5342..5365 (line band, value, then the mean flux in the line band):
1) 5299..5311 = -0.015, 6.36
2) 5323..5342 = 0.113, 5.77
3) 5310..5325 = -0.043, 6.59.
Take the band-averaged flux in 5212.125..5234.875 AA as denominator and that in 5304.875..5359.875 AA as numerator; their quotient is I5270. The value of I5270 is 1.12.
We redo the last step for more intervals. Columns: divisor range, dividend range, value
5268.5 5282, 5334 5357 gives 1.15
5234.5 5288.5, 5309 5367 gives 1.06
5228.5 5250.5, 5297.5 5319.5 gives 1.07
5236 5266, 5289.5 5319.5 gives 1.04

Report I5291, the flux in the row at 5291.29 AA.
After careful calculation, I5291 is 6.649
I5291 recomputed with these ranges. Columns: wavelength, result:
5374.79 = 6.243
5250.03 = 5.995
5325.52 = 5.682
